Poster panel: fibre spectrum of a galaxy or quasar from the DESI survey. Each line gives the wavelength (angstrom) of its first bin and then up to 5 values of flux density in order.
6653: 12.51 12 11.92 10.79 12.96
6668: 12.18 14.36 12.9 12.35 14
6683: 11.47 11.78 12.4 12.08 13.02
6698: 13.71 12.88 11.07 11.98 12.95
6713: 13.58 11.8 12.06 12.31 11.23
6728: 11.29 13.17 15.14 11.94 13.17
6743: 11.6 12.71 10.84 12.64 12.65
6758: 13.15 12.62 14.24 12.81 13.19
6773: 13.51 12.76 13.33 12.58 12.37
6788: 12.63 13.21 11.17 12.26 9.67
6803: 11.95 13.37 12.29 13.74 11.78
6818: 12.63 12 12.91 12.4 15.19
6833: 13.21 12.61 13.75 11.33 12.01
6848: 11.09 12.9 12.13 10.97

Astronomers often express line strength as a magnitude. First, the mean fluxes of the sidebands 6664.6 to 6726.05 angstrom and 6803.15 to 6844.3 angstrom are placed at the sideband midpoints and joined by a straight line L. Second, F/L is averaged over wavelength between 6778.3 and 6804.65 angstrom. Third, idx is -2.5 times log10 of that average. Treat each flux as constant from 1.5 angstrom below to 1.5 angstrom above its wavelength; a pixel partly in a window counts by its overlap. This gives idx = 0.056 mag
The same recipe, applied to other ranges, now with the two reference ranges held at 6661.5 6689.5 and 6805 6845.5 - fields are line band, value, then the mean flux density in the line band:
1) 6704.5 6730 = 0.046 mag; 12.1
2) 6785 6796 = 0.037 mag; 12.3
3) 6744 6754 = 0.055 mag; 12.1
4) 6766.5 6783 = -0.027 mag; 13.1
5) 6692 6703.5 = -0.021 mag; 12.9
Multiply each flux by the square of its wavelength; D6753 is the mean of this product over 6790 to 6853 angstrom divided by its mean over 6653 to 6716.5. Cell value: 1.04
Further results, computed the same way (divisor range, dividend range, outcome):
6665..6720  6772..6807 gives 1.01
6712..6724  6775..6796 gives 1.04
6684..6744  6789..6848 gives 1.03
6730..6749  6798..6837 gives 1.01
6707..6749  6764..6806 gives 1.02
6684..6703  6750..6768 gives 1.05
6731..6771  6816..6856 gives 1.01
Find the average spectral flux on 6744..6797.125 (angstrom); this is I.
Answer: 12.7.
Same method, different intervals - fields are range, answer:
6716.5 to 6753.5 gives 12.3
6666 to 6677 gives 13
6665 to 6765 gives 12.6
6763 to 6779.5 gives 13.3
